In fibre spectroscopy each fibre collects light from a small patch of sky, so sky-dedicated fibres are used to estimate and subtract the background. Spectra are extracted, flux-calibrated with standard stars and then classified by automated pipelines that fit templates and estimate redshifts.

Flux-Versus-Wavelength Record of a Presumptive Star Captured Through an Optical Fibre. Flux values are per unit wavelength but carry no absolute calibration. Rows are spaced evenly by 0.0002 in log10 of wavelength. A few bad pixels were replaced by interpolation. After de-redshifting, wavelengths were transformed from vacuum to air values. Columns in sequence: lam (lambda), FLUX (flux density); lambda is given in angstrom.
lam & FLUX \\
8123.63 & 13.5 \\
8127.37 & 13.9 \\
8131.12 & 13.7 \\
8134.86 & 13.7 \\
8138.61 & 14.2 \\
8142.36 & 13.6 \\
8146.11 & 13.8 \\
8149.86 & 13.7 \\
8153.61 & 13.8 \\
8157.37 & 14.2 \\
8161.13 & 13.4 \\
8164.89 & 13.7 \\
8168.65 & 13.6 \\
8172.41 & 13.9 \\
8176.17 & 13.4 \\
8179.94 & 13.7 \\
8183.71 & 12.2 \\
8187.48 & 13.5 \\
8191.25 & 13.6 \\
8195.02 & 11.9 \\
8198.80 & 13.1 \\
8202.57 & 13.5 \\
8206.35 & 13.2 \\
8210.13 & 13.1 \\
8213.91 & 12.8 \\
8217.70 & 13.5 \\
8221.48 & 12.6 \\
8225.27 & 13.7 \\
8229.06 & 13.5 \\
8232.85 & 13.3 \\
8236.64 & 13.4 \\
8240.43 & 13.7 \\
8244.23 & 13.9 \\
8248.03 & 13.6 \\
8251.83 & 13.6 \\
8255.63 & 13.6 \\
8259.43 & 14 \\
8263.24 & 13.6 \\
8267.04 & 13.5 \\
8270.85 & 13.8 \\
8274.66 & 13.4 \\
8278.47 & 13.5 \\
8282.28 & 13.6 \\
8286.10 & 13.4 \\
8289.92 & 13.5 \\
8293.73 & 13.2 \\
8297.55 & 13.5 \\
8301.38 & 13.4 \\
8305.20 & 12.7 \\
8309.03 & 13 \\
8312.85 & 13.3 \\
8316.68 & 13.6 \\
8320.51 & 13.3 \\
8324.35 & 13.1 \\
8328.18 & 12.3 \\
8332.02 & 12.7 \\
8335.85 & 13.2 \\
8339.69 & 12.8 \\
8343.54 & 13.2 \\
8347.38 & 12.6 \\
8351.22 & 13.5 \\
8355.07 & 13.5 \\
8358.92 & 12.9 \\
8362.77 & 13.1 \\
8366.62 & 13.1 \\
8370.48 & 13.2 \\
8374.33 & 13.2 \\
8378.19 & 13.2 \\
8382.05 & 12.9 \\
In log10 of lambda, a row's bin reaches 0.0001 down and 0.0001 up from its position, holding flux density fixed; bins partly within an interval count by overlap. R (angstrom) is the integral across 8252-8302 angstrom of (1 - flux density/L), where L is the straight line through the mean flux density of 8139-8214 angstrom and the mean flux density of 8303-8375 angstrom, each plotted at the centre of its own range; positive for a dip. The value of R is -1.3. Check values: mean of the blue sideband 13.4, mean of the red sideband 13.1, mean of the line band 13.5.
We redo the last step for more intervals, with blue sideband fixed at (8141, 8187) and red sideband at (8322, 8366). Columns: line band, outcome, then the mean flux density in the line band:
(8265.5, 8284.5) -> -0.49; 13.6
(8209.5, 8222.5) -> 0.38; 13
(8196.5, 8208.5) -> 0.21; 13.2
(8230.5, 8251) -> -0.38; 13.6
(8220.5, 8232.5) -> 0.05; 13.3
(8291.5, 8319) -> -0.26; 13.3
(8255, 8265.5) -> -0.37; 13.7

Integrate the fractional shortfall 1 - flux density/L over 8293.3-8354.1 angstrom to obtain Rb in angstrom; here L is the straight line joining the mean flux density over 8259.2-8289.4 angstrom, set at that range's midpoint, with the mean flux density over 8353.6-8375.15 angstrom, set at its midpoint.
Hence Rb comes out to 1.2 angstrom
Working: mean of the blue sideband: 13.6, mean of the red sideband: 13.2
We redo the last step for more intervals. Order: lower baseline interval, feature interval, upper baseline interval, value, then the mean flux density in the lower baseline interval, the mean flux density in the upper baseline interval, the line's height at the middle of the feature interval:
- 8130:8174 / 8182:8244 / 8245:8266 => 2.43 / 13.8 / 13.7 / 13.7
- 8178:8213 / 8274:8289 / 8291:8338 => -0.43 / 13.1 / 13.1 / 13.1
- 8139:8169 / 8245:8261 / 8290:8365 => -0.38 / 13.8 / 13.1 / 13.4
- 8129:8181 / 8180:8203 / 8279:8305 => 1.11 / 13.7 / 13.4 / 13.6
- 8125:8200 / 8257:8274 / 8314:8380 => -0.53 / 13.5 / 13.1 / 13.3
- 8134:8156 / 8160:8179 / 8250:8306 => 0.20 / 13.8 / 13.5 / 13.8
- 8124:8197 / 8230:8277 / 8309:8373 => -1.07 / 13.5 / 13.1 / 13.3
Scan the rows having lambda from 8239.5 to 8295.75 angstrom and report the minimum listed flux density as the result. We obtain 13.2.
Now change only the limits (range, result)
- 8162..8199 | 11.9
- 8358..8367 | 12.9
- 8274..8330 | 12.3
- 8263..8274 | 13.5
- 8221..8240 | 12.6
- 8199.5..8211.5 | 13.1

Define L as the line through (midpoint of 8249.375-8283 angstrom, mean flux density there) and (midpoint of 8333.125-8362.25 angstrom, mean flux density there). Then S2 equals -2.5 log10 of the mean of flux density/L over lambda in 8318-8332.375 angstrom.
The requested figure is 0.03 mag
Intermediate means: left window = 13.6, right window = 13.1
